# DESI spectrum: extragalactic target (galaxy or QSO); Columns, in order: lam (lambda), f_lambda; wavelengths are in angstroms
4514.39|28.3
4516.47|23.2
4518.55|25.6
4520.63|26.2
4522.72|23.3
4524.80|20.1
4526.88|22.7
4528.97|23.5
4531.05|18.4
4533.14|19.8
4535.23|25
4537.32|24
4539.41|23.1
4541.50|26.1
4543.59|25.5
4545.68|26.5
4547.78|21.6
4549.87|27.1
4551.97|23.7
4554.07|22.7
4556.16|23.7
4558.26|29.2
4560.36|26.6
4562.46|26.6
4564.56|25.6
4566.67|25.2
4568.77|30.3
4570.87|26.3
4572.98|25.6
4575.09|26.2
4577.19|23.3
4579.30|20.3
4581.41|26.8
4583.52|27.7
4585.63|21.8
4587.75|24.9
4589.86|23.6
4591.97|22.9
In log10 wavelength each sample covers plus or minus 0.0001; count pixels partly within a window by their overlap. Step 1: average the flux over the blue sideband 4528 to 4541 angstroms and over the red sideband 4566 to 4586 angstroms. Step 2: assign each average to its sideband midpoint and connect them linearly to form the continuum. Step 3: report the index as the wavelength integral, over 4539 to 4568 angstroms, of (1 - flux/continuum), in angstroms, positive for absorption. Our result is -1.8 angstroms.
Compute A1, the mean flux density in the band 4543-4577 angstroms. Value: 25.7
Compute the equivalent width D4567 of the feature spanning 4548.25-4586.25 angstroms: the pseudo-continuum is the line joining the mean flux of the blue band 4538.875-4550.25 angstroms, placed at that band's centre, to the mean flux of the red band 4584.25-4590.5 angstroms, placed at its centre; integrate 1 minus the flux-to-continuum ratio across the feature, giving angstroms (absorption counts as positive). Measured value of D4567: -1.9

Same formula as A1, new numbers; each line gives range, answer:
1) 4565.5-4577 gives 26.5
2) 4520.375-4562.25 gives 24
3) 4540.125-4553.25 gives 25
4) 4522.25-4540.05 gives 22.2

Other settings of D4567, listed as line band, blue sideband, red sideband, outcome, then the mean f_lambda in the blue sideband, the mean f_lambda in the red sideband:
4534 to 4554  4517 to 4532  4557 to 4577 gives 0.0 angstroms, 22.9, 26.7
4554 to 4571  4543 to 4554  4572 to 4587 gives -1.3 angstroms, 24.6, 24.5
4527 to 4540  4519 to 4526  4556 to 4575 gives 1.0 angstroms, 23.4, 26.7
